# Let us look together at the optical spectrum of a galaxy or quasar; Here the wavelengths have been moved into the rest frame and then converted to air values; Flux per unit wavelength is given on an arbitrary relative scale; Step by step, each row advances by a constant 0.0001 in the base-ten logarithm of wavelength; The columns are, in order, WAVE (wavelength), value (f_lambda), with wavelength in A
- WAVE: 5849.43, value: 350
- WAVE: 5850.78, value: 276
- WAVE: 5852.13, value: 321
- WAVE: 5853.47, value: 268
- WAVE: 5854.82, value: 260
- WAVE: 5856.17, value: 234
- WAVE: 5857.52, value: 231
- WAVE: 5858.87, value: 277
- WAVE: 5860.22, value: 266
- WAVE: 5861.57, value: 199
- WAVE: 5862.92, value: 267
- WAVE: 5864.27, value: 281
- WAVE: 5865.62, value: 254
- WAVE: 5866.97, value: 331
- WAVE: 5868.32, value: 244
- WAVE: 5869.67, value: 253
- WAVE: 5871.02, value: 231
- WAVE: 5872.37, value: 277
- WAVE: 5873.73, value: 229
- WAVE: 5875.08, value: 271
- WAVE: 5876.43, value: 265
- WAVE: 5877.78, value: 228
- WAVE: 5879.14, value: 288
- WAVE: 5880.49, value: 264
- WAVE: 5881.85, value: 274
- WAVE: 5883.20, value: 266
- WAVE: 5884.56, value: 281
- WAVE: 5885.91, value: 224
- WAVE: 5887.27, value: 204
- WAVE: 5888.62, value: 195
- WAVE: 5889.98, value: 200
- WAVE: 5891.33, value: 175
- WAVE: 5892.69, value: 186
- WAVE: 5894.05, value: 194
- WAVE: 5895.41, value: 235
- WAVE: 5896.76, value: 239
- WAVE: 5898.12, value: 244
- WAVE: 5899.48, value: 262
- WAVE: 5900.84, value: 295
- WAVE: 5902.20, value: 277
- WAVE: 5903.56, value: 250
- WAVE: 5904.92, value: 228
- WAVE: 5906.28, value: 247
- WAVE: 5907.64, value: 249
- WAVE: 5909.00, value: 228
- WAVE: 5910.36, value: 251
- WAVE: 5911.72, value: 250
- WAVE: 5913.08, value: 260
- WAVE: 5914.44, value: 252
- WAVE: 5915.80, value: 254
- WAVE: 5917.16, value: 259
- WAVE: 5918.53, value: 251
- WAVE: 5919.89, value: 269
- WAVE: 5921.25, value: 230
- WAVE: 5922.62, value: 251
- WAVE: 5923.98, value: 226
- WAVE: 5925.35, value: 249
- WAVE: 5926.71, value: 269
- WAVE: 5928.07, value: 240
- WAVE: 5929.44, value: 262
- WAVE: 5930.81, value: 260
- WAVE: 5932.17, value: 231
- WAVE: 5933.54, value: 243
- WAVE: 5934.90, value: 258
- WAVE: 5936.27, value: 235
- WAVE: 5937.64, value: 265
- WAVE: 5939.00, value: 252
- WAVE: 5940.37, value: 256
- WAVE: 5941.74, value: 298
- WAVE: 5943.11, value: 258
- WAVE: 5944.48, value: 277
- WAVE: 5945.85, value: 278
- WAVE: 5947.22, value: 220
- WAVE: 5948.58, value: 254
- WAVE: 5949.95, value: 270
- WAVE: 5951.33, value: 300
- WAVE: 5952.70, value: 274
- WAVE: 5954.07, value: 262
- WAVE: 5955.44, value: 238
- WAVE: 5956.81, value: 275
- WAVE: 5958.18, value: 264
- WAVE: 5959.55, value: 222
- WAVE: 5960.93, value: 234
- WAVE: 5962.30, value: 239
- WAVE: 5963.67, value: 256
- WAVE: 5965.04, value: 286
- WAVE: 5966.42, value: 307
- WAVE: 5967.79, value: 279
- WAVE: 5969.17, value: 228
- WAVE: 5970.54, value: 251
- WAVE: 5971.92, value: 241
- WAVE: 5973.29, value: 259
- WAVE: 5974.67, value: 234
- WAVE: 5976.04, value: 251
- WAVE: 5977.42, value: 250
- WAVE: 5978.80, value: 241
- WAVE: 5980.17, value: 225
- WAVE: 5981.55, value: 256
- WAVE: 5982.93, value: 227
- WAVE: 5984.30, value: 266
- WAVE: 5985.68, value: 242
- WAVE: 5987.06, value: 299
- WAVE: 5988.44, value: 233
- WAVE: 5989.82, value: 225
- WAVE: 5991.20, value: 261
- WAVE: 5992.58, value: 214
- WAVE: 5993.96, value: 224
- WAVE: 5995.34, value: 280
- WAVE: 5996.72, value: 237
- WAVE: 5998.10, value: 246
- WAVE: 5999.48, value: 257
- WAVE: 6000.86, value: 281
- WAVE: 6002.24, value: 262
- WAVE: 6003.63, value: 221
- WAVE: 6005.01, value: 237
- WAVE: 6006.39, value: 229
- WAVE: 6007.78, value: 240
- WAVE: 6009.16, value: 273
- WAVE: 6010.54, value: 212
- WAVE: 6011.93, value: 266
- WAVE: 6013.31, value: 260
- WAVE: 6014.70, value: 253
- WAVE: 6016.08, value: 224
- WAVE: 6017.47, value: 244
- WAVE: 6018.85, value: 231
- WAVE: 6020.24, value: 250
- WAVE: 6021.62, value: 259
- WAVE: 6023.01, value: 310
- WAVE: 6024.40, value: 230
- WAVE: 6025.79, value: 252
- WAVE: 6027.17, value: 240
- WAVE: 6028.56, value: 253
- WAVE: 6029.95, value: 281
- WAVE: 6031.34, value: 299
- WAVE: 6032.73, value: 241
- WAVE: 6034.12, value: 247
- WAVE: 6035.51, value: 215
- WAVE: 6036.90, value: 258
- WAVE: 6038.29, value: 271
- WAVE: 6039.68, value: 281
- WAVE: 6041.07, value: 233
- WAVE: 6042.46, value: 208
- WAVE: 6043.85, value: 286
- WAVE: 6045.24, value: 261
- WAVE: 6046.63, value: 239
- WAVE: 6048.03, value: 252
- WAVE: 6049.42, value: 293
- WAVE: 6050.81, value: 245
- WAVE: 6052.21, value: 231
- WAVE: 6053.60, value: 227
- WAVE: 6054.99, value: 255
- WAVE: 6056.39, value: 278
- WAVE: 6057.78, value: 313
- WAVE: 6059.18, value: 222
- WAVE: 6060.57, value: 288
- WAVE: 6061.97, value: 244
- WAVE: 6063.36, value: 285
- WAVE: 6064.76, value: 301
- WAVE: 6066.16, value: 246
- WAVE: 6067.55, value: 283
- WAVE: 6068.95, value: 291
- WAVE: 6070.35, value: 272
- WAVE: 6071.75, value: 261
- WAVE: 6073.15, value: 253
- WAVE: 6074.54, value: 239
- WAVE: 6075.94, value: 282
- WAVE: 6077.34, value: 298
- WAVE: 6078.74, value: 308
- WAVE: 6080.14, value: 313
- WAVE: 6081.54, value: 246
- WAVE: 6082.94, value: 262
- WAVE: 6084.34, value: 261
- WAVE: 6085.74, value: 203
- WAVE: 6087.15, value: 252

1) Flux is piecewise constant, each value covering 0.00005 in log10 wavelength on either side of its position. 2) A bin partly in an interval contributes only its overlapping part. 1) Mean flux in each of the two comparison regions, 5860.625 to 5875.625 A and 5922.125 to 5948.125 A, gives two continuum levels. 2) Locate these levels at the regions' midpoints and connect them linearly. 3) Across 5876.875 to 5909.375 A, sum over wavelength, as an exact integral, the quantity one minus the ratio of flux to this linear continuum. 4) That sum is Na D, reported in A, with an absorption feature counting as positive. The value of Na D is 2.2 A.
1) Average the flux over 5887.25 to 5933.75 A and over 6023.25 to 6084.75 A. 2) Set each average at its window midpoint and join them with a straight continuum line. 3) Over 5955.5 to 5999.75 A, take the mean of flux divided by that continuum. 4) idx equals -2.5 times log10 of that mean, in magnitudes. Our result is 0.00 mag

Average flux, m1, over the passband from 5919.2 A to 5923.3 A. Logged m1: 250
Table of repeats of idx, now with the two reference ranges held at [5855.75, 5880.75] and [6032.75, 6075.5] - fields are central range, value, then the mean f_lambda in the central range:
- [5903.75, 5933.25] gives 0.041 mag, 248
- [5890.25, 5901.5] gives 0.135 mag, 228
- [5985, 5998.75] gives 0.054 mag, 246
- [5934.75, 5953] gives -0.023 mag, 264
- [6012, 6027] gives 0.031 mag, 252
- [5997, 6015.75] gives 0.045 mag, 248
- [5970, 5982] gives 0.058 mag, 245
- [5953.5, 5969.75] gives 0.003 mag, 258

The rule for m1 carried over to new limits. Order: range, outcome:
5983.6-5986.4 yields 255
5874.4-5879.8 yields 263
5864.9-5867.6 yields 292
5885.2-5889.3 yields 209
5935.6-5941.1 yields 252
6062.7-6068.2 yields 279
